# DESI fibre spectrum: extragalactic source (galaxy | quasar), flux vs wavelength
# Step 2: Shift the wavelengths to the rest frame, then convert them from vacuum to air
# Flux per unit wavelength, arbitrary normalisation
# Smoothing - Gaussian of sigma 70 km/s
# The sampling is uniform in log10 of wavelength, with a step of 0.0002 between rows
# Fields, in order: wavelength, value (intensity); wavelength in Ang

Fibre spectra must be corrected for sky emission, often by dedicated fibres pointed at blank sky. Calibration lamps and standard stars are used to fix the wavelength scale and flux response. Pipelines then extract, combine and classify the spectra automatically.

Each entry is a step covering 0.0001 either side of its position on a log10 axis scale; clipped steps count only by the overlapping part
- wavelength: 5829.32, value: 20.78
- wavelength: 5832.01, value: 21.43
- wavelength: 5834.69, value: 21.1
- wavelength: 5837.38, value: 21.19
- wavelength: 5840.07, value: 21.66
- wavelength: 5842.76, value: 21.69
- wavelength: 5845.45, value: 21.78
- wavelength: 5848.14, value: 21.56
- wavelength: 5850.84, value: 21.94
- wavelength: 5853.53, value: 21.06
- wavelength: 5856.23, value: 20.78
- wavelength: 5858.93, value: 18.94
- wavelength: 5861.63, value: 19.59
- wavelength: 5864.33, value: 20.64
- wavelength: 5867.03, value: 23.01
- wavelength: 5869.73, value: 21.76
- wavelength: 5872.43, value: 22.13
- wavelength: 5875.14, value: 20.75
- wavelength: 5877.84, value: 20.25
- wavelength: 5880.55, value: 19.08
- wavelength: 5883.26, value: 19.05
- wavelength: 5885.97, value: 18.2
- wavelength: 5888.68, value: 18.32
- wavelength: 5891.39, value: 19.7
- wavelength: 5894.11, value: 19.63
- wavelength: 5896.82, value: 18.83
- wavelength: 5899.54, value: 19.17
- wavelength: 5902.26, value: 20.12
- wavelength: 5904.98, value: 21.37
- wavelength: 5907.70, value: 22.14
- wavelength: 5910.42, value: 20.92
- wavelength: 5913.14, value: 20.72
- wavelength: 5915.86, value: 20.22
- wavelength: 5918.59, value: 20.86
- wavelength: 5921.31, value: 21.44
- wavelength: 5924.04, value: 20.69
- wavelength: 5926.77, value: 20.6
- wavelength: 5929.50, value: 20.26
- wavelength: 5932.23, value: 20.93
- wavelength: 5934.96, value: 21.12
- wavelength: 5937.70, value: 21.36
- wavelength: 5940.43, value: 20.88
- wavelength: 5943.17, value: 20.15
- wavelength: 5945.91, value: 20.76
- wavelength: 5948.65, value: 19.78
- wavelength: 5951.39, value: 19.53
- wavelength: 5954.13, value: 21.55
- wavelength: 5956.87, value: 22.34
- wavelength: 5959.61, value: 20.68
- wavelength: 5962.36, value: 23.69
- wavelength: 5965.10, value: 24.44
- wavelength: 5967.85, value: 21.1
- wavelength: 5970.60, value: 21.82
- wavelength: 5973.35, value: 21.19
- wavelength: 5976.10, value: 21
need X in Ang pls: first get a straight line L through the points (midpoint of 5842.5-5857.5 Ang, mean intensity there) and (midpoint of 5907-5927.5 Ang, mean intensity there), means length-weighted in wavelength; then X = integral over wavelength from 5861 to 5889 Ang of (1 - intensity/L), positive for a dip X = 1.2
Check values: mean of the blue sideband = 21.5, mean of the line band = 20.3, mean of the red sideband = 20.9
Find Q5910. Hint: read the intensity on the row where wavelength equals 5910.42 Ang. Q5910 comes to 20.92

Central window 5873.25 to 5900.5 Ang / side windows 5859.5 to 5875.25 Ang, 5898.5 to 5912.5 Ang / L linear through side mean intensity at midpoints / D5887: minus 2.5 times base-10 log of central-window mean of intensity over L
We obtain 0.09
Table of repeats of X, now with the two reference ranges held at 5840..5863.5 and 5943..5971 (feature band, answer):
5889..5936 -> 1.77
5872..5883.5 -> 0.47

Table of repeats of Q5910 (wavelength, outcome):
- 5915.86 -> 20.22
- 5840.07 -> 21.66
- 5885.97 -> 18.2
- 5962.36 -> 23.69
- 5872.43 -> 22.13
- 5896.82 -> 18.83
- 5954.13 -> 21.55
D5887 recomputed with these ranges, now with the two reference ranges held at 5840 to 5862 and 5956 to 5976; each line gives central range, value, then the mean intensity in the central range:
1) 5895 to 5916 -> 0.06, 20.4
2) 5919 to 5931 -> 0.05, 20.8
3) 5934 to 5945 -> 0.05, 20.8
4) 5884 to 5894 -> 0.14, 18.9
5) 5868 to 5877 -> -0.02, 21.6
